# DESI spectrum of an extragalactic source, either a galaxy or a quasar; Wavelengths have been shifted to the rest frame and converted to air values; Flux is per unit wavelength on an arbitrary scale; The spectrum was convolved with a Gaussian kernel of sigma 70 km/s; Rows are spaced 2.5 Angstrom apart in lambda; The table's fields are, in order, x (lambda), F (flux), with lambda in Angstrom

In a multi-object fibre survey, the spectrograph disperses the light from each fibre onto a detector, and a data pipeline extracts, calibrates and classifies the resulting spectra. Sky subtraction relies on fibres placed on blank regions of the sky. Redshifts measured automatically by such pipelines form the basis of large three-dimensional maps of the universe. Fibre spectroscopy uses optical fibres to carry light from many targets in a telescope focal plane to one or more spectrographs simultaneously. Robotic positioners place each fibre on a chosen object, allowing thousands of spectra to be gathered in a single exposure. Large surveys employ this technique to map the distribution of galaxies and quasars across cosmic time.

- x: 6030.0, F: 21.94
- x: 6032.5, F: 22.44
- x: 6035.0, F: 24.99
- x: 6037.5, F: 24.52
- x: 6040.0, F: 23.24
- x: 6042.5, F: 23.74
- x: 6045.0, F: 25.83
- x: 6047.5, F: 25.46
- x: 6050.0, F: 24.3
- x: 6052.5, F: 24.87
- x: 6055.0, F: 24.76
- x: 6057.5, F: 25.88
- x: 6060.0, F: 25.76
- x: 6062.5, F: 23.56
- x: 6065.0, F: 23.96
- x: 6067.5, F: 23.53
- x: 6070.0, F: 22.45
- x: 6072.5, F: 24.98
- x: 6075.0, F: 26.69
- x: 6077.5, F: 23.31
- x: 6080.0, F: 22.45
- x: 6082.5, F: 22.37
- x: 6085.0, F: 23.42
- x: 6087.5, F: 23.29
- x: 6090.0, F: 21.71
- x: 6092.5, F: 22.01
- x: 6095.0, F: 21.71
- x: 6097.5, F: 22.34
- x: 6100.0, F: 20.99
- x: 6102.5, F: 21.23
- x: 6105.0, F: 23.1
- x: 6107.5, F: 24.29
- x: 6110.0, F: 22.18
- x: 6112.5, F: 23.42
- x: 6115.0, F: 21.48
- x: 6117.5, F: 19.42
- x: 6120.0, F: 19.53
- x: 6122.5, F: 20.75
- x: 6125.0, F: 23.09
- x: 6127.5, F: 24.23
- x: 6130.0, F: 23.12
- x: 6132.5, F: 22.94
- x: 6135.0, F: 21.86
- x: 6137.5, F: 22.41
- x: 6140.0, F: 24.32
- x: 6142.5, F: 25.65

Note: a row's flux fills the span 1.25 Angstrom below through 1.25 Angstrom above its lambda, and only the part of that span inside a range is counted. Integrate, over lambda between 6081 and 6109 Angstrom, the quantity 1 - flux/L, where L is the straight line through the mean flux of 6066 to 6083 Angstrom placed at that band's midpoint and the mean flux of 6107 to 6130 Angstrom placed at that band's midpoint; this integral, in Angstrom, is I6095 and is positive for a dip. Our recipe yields 0.7 Angstrom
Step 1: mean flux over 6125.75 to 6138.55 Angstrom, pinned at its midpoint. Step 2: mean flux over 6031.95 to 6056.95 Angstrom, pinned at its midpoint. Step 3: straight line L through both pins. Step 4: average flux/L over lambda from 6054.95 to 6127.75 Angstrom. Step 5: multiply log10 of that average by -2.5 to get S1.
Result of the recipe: 0.04 mag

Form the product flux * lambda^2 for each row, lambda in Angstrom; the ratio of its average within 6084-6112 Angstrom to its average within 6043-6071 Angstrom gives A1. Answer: 0.92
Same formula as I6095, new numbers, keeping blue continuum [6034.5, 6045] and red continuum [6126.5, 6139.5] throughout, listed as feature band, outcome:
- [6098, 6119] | 1.2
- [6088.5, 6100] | 0.8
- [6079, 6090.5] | 0.4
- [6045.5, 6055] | -0.3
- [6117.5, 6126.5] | 0.8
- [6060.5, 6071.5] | 0.2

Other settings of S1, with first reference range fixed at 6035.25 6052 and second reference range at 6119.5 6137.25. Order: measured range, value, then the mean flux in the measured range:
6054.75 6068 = -0.023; 24.6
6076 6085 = 0.031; 22.9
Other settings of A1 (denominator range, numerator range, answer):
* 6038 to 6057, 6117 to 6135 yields 0.91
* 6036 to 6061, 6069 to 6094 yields 0.95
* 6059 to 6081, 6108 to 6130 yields 0.93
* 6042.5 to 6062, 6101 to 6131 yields 0.90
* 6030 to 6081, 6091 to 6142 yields 0.94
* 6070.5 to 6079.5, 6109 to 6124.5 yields 0.88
